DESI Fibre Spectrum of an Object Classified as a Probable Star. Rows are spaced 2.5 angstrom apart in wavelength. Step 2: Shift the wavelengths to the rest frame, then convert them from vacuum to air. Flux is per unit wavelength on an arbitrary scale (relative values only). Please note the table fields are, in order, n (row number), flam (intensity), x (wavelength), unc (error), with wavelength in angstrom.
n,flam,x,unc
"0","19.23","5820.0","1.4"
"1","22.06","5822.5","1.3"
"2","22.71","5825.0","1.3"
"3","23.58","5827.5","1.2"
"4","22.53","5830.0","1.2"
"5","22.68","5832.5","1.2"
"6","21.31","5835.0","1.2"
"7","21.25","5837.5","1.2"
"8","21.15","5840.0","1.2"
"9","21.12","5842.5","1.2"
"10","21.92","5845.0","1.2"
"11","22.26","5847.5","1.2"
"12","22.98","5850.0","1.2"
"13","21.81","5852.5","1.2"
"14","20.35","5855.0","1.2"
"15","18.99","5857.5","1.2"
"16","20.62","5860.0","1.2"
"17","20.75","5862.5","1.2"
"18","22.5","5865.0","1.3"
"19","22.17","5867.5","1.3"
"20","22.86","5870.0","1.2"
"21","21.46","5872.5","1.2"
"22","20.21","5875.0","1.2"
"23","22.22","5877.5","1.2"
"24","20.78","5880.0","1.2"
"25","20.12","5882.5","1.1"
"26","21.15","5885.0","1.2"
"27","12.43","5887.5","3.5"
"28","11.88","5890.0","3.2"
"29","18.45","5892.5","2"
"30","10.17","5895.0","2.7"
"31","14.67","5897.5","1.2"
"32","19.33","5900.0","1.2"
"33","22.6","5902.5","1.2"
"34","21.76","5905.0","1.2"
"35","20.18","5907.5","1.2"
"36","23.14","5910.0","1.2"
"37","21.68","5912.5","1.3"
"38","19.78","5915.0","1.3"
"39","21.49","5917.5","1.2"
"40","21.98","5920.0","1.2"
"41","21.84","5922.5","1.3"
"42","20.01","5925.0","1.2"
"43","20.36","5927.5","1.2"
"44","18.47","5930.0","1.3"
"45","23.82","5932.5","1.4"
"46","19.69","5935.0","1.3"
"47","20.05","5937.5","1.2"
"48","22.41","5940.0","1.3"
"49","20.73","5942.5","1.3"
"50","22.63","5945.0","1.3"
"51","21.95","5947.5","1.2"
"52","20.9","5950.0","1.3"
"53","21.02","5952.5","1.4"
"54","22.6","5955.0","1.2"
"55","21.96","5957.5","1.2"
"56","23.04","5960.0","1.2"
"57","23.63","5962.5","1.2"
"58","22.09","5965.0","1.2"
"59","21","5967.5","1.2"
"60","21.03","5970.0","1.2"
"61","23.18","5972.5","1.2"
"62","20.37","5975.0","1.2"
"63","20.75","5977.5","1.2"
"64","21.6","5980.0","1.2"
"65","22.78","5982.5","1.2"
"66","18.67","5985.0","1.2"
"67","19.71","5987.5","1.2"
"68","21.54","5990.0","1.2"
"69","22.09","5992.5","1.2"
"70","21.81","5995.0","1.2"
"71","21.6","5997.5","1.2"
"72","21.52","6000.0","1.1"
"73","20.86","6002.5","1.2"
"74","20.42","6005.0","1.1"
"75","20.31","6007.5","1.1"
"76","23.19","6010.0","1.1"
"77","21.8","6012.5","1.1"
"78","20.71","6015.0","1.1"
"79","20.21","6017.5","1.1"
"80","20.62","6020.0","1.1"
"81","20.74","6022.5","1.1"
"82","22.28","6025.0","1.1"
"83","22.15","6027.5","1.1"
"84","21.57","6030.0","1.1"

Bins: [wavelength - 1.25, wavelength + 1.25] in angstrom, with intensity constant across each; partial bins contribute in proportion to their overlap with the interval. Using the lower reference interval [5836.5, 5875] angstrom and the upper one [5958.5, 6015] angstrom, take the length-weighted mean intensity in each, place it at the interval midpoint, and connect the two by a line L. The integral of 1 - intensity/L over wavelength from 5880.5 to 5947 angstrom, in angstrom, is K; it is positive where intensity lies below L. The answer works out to 5.5 angstrom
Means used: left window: 21.4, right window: 21.5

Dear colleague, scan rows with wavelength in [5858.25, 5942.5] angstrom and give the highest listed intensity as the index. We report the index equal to 23.82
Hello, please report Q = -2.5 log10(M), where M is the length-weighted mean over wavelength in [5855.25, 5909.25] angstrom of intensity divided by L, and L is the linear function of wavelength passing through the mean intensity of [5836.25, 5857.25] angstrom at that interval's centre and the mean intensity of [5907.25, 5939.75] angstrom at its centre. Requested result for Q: 0.10 mag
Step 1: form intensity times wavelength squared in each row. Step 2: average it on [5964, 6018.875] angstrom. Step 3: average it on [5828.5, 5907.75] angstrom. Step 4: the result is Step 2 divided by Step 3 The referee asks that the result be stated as 1.10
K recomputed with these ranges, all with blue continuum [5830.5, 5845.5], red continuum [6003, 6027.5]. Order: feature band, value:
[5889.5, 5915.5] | 3.4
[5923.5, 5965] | -0.2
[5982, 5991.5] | 0.3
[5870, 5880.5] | 0.1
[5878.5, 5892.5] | 2.6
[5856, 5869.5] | 0.3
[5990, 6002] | -0.3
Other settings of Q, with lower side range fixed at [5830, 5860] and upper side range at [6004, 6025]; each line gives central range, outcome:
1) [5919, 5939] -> 0.025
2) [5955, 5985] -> -0.033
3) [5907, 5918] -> 0.000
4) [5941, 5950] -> -0.022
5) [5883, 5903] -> 0.297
